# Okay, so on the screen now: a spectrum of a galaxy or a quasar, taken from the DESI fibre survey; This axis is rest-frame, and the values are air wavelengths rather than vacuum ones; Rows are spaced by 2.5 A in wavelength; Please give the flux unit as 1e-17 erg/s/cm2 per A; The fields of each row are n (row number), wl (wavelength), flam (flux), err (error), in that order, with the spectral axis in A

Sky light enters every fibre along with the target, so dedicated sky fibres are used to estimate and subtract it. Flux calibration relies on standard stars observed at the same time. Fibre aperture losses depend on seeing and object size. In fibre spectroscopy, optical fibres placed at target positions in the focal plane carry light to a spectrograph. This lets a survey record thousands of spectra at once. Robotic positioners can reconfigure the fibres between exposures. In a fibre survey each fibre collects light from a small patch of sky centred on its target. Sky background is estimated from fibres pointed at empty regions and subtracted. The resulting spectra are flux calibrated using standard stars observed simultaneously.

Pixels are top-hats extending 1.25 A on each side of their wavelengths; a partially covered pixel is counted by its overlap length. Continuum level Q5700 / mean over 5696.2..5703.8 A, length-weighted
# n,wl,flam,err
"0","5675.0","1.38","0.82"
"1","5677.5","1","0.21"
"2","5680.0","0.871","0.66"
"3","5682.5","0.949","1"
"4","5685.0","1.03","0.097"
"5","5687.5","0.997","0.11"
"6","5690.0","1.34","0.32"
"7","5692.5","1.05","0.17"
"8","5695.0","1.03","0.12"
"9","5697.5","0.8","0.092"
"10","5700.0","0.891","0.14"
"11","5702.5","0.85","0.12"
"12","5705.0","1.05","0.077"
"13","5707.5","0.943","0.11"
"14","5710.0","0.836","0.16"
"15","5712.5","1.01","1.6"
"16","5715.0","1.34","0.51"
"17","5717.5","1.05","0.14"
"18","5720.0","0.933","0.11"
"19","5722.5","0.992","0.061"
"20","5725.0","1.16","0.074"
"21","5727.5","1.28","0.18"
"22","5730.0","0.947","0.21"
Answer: 0.85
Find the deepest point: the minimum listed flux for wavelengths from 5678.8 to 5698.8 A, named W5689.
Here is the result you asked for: 0.8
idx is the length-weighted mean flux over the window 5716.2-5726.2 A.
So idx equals 1.03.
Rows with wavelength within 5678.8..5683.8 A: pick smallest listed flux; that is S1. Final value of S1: 0.871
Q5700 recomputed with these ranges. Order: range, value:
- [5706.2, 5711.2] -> 0.892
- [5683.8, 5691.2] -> 1.12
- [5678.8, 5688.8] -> 0.964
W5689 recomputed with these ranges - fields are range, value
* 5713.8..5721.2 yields 0.933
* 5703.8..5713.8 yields 0.836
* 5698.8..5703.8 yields 0.85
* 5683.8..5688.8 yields 0.997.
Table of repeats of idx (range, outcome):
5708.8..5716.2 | 1.06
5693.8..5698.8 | 0.914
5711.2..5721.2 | 1.08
